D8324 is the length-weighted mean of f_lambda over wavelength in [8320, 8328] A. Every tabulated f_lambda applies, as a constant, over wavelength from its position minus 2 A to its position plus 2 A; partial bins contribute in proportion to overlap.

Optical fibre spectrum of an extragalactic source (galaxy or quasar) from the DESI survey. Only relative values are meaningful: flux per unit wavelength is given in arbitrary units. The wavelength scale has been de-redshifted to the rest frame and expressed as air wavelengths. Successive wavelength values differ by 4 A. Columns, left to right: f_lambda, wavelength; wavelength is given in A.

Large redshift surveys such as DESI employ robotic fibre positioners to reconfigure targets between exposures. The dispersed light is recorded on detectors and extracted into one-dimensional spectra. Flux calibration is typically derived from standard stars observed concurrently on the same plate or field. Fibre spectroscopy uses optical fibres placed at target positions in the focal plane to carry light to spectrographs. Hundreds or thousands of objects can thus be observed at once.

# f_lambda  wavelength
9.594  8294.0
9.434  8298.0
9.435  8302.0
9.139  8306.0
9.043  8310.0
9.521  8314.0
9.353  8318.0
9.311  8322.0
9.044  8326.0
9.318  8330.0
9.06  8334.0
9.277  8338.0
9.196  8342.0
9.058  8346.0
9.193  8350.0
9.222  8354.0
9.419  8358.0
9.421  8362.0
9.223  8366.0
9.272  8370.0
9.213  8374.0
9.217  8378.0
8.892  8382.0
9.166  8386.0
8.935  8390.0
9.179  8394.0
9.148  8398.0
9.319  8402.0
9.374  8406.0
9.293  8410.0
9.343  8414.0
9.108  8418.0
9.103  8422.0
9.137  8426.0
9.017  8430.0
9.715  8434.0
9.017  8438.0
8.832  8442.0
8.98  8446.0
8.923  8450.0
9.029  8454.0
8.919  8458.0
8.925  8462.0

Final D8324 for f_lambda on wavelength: 9.18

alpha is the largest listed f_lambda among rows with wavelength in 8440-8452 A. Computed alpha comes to 8.98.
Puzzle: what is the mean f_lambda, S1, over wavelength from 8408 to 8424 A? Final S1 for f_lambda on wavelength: 9.21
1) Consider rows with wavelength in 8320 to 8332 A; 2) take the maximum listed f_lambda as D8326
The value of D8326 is 9.318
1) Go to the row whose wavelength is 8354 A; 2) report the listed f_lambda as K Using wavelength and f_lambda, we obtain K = 9.222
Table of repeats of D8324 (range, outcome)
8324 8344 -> 9.18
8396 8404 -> 9.23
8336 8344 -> 9.24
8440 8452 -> 8.91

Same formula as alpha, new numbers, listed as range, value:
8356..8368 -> 9.421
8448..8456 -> 9.029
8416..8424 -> 9.108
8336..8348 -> 9.277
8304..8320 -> 9.521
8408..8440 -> 9.715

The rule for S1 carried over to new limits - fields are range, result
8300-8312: 9.21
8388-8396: 9.06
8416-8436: 9.22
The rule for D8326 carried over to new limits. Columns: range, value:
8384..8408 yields 9.374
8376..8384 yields 9.217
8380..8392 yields 9.166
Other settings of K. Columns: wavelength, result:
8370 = 9.272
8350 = 9.193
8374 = 9.213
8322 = 9.311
